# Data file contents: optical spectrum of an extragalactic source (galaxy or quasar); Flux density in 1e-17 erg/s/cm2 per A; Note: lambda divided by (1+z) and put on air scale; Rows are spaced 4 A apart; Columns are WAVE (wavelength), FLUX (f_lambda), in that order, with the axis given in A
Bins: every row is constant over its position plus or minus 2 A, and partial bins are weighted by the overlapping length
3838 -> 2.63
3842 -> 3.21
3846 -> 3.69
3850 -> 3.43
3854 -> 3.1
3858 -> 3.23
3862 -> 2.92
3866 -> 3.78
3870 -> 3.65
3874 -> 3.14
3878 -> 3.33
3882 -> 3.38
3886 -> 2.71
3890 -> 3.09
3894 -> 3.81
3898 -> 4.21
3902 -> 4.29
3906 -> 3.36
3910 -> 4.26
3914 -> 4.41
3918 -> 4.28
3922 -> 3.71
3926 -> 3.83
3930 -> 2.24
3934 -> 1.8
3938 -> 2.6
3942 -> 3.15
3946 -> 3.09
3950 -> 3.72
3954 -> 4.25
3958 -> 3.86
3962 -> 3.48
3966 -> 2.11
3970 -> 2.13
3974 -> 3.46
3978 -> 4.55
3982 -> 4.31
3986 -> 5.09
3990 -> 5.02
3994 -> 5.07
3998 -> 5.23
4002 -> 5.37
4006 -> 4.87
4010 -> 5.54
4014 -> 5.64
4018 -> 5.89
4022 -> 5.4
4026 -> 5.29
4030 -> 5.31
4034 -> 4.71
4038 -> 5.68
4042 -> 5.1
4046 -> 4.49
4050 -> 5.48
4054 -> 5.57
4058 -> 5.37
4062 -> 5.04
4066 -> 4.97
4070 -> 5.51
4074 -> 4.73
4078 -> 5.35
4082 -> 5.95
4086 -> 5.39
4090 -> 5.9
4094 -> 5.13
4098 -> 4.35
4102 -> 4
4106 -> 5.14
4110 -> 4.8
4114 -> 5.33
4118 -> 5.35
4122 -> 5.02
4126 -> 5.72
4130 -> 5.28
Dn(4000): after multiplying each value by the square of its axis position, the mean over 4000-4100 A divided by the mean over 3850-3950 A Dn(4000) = 1.68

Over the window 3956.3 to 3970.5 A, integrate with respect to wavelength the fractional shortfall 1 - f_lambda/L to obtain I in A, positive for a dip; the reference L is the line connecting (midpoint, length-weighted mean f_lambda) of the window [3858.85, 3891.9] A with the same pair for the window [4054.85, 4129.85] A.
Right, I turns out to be 3.8 A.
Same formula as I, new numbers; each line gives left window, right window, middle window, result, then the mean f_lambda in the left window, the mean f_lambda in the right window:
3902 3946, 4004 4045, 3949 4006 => 3.8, 3.39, 5.32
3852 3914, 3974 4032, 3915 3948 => 8.1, 3.51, 5.12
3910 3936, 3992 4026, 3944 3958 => 1.3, 3.45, 5.37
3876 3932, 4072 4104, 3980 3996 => -2.1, 3.64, 5.1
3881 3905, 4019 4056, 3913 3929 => -0.1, 3.58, 5.24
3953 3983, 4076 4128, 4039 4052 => -1.8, 3.47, 5.19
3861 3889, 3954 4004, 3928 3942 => 5.3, 3.28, 4.14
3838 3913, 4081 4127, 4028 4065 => -3.7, 3.47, 5.14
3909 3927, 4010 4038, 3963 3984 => 6.5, 4.1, 5.41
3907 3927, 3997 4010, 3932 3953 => 7.1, 4.07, 5.21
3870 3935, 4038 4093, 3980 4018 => -4.8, 3.52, 5.31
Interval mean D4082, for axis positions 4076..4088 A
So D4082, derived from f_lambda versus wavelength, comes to 5.56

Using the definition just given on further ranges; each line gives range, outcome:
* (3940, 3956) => 3.55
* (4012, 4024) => 5.64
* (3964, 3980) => 3.06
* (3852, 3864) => 3.08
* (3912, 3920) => 4.35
